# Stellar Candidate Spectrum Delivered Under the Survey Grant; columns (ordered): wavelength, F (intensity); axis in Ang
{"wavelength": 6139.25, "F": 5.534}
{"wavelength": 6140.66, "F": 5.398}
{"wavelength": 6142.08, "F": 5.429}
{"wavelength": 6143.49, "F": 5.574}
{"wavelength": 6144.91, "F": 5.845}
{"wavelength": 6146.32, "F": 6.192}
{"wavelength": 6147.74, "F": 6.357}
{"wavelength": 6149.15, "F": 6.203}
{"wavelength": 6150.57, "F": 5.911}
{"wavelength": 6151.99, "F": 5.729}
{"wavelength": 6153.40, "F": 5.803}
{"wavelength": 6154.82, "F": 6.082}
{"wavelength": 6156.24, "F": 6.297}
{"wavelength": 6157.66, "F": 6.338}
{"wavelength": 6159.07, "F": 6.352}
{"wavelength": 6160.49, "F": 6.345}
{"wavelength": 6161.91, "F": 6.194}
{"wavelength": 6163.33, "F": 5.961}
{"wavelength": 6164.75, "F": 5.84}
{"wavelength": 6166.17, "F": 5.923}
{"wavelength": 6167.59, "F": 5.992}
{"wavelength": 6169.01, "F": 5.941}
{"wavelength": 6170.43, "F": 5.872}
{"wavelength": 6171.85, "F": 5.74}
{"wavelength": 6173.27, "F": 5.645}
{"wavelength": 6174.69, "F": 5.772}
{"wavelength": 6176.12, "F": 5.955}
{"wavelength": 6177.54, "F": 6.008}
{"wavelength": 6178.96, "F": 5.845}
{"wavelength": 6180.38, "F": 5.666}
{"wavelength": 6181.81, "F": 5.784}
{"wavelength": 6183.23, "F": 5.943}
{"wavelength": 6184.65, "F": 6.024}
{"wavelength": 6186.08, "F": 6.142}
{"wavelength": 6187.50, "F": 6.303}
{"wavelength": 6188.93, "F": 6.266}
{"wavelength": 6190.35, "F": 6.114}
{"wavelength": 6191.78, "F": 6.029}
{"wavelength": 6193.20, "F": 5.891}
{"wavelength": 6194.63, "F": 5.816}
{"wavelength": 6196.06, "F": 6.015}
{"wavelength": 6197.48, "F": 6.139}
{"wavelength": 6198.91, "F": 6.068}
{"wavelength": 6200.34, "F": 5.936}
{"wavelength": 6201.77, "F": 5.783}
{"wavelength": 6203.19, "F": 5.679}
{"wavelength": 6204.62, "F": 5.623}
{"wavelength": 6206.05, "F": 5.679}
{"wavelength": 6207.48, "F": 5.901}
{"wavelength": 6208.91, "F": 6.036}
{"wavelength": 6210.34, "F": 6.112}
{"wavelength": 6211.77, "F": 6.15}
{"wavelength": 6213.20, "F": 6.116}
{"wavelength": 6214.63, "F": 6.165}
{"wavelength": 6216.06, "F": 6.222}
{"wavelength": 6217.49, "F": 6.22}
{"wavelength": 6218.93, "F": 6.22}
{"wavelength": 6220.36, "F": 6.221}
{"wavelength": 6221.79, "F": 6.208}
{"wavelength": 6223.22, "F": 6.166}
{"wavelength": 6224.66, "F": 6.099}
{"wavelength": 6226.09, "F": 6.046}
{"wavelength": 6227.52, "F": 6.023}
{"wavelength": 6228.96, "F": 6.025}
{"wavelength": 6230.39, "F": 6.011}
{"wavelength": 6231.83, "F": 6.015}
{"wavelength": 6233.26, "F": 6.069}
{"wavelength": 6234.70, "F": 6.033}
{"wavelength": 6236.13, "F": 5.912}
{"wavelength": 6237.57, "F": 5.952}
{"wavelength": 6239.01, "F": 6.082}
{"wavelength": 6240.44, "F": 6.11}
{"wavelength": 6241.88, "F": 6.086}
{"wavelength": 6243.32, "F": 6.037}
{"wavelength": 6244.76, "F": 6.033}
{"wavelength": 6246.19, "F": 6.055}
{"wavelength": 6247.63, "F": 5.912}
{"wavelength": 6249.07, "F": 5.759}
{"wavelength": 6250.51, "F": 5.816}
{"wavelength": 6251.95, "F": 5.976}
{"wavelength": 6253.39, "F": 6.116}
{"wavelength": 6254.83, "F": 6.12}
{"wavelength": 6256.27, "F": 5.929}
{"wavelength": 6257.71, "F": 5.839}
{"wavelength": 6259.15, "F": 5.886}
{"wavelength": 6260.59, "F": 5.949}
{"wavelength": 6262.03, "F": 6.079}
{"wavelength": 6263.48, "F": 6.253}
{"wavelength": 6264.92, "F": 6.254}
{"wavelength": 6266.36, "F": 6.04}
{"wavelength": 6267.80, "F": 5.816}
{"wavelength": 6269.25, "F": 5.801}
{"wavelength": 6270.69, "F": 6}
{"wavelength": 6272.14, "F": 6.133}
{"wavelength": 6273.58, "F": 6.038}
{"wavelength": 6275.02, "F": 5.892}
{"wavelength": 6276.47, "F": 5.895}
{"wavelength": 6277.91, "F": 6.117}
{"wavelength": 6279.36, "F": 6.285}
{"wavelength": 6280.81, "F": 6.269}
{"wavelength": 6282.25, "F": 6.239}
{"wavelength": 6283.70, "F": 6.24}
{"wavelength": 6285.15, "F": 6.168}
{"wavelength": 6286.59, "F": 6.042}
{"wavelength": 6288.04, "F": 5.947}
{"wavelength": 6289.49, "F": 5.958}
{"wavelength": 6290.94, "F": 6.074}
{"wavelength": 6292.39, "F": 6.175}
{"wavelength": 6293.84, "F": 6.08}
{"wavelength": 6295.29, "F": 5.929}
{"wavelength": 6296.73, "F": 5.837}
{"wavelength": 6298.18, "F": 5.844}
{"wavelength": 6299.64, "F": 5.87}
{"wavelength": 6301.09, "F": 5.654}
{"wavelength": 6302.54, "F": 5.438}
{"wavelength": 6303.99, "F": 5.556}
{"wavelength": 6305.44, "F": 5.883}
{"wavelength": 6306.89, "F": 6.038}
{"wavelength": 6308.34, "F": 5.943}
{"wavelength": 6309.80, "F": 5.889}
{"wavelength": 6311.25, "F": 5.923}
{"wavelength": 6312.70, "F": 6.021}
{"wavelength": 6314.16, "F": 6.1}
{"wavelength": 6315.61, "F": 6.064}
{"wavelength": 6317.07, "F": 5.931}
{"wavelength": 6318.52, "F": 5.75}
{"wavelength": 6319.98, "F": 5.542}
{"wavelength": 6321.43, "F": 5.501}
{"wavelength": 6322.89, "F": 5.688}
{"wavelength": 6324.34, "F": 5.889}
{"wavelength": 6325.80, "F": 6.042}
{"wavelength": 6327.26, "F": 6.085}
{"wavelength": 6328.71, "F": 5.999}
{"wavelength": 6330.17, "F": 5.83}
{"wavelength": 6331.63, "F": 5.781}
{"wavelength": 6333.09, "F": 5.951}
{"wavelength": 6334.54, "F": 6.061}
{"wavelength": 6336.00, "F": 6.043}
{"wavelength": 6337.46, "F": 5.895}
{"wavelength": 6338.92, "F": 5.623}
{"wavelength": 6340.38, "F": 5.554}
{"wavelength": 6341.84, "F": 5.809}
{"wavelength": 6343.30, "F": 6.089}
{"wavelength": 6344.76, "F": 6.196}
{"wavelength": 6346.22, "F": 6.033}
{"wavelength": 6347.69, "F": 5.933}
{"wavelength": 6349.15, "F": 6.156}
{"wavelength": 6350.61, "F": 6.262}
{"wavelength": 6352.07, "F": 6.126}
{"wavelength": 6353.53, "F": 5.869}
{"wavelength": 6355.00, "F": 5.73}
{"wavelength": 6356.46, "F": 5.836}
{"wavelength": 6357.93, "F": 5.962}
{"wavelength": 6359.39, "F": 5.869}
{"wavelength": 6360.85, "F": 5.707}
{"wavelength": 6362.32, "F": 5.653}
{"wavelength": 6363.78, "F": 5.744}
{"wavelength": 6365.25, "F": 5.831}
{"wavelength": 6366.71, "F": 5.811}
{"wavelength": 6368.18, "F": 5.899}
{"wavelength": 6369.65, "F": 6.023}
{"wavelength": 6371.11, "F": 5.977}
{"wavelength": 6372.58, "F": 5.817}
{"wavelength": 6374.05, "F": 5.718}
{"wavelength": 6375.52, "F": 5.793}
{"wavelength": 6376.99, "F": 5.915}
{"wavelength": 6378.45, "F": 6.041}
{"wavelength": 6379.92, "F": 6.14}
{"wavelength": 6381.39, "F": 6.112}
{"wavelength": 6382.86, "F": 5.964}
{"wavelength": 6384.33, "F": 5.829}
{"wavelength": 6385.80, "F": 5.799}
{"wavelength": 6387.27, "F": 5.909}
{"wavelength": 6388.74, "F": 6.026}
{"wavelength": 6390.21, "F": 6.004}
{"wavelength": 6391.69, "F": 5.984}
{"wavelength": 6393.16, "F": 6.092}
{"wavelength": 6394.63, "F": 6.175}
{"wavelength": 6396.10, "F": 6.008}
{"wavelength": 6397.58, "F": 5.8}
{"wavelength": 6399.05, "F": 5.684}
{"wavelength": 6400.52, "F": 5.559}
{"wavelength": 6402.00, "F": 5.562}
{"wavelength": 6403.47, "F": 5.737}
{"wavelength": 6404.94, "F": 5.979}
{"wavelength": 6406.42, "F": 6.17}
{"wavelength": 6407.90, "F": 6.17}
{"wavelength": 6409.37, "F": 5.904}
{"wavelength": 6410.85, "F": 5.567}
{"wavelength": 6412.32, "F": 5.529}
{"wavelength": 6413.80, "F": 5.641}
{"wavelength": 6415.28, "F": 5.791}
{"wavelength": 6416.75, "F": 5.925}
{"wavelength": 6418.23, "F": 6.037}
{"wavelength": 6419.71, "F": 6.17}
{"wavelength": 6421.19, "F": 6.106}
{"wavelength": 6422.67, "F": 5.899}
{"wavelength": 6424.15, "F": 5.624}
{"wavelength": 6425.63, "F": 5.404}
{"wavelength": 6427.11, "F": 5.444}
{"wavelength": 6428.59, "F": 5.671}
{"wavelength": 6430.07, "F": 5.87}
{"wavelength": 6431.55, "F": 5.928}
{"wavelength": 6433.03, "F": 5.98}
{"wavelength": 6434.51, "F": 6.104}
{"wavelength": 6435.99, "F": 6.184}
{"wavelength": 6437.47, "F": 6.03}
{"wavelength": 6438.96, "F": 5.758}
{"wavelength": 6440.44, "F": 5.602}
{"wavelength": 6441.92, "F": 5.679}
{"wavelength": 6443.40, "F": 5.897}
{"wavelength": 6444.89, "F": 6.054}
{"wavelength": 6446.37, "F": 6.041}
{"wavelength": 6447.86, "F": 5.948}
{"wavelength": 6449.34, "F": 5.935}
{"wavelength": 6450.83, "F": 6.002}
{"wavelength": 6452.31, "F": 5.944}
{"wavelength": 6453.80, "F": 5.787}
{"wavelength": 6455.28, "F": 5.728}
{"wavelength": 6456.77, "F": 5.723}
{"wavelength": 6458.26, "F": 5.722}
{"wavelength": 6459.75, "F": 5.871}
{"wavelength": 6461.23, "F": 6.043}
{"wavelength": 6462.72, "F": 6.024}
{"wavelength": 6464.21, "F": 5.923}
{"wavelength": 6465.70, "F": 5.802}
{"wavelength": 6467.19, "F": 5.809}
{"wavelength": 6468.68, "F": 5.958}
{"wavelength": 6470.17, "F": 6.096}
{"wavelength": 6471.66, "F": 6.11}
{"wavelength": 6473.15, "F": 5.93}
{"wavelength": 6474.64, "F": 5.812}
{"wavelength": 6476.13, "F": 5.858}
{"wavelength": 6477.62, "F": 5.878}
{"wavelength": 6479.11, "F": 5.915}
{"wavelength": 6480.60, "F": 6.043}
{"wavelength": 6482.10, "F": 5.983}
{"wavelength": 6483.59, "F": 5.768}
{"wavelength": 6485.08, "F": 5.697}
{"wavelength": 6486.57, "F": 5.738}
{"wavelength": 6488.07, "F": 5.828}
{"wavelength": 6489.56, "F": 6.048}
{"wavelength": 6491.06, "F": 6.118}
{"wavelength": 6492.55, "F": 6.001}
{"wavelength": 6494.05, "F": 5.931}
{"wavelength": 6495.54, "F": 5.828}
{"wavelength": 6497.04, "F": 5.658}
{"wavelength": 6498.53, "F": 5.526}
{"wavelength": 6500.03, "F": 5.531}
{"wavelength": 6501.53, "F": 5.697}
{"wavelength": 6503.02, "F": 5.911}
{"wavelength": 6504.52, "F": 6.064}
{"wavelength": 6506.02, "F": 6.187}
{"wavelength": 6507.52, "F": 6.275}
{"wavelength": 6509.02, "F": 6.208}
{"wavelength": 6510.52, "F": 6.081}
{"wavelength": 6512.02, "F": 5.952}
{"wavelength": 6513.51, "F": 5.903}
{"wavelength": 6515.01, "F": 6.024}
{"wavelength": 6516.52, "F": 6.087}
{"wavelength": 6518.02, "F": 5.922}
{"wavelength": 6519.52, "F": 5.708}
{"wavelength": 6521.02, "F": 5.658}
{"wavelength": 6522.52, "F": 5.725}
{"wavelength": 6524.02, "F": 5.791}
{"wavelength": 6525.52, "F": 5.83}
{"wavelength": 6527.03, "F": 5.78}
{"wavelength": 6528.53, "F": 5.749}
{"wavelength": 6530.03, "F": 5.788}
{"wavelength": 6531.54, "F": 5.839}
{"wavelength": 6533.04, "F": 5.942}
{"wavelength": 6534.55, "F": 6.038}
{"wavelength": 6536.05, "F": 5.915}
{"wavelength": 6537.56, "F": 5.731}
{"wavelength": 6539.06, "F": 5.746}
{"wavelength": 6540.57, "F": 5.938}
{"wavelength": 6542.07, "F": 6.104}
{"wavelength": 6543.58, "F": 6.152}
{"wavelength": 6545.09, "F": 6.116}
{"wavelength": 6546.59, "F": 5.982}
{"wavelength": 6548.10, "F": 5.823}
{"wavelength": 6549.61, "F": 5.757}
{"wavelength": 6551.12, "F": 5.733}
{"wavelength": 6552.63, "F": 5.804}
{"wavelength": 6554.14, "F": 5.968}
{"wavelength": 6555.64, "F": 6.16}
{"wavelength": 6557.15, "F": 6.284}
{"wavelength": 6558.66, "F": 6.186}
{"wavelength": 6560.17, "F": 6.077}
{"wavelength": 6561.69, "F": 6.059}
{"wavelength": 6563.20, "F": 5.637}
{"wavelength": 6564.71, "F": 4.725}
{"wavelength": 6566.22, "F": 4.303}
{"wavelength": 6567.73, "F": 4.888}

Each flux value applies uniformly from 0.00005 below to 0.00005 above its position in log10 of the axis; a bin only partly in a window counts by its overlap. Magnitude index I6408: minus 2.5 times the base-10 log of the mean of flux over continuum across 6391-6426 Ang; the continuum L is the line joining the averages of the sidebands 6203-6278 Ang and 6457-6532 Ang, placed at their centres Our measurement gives 0.01 mag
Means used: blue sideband 6.02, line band 5.86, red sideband 5.89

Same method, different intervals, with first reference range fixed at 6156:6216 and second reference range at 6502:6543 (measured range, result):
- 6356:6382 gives 0.01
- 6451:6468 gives 0.01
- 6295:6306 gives 0.04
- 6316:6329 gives 0.02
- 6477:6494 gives 0.00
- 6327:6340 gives 0.01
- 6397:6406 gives 0.04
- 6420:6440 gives 0.02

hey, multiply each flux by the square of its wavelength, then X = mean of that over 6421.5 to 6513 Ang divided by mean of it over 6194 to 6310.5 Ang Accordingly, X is 1.05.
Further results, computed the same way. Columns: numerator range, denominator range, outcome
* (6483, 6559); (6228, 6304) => 1.07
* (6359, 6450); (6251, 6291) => 1.01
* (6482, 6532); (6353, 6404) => 1.04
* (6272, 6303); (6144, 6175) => 1.04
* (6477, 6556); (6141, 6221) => 1.09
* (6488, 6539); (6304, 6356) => 1.05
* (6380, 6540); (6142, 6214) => 1.08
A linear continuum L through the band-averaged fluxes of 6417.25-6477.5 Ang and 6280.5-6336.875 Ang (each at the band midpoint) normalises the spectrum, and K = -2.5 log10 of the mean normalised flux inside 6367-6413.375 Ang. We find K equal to 0.001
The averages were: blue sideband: 5.93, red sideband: 5.89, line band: 5.9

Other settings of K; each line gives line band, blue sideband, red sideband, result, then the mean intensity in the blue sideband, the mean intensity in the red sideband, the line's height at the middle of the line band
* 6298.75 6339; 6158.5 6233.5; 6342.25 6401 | 0.02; 6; 5.93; 5.95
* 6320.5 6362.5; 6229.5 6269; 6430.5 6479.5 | 0.01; 6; 5.91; 5.96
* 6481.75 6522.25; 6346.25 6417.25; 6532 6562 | 0.01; 5.89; 5.97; 5.95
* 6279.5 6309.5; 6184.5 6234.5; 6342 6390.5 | 0.00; 6.04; 5.93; 5.98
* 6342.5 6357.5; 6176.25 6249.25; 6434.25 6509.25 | -0.01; 6.02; 5.9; 5.96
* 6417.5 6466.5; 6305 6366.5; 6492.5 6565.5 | 0.00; 5.9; 5.89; 5.89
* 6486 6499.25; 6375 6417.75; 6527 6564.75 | 0.01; 5.89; 5.91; 5.9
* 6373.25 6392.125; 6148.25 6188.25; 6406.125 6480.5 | -0.01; 5.99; 5.88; 5.9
